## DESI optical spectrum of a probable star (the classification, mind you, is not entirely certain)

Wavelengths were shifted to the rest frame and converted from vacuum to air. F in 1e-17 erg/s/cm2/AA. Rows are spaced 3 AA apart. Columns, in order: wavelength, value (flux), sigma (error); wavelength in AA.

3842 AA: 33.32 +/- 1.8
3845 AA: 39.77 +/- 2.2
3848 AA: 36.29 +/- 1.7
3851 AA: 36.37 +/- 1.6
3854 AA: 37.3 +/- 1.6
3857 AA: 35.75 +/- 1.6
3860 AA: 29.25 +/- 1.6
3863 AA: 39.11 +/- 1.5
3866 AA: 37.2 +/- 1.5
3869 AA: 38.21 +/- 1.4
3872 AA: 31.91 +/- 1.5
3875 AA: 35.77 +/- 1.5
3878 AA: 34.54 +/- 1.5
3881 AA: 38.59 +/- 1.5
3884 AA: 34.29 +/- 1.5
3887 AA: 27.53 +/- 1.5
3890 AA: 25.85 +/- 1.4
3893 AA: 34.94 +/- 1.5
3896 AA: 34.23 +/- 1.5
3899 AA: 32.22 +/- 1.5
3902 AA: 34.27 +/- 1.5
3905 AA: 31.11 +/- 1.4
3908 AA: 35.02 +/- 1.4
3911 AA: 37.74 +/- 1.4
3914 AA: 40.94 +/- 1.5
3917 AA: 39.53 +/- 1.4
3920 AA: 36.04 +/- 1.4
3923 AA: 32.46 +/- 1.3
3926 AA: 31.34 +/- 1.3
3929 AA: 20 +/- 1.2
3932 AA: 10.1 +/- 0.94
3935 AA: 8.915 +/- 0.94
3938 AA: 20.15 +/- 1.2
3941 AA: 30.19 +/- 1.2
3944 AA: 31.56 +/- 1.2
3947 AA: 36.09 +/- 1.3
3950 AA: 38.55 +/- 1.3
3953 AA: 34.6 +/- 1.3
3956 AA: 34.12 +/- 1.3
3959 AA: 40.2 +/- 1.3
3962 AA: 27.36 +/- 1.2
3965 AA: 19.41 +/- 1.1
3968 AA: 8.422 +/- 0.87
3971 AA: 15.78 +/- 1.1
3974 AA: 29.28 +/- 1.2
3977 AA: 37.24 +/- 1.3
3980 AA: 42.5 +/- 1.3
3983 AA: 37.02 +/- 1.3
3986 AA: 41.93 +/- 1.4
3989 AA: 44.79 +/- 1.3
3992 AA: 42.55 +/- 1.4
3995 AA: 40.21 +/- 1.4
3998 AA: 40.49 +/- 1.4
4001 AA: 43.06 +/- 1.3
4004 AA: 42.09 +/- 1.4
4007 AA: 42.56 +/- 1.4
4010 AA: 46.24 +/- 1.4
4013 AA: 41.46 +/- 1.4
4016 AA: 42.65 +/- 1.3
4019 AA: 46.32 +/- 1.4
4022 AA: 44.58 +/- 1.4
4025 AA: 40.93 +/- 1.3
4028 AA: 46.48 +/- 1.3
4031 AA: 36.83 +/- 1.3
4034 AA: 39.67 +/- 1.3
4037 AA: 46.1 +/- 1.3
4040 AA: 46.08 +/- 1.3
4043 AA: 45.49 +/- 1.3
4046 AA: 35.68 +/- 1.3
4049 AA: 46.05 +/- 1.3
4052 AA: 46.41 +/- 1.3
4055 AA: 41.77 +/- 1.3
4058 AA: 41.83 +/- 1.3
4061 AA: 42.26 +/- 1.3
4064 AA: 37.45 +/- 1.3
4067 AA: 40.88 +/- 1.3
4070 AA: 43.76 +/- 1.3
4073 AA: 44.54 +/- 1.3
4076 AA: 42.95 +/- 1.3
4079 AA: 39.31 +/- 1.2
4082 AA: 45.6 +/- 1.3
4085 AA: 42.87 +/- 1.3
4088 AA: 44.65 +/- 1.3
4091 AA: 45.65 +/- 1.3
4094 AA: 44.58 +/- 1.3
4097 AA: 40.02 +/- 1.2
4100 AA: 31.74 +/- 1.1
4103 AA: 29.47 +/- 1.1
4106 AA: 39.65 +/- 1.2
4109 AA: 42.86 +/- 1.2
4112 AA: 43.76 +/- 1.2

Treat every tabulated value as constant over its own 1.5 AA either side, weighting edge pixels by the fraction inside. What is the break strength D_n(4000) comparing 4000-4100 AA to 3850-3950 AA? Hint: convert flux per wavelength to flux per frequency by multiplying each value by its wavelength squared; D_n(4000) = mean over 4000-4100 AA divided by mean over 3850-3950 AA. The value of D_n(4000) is 1.44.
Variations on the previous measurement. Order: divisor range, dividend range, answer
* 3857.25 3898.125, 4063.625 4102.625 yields 1.36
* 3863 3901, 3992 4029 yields 1.35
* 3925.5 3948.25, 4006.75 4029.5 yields 1.98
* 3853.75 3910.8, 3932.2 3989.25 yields 0.91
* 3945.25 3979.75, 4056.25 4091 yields 1.51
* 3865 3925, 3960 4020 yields 1.11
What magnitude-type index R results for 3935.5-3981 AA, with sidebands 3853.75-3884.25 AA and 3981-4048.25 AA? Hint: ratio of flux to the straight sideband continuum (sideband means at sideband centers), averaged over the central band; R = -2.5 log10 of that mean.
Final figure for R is 0.34 mag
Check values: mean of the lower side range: 35.6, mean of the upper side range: 42.5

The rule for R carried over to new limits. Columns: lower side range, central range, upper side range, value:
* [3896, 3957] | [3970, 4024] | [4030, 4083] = -0.09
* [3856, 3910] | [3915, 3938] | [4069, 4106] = 0.36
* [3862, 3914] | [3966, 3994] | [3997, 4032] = 0.22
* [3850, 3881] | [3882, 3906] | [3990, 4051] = 0.16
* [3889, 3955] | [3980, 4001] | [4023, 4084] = -0.12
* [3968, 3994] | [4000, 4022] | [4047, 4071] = -0.16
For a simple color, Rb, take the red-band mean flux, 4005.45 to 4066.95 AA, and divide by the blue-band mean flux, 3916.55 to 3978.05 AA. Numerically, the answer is 1.56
